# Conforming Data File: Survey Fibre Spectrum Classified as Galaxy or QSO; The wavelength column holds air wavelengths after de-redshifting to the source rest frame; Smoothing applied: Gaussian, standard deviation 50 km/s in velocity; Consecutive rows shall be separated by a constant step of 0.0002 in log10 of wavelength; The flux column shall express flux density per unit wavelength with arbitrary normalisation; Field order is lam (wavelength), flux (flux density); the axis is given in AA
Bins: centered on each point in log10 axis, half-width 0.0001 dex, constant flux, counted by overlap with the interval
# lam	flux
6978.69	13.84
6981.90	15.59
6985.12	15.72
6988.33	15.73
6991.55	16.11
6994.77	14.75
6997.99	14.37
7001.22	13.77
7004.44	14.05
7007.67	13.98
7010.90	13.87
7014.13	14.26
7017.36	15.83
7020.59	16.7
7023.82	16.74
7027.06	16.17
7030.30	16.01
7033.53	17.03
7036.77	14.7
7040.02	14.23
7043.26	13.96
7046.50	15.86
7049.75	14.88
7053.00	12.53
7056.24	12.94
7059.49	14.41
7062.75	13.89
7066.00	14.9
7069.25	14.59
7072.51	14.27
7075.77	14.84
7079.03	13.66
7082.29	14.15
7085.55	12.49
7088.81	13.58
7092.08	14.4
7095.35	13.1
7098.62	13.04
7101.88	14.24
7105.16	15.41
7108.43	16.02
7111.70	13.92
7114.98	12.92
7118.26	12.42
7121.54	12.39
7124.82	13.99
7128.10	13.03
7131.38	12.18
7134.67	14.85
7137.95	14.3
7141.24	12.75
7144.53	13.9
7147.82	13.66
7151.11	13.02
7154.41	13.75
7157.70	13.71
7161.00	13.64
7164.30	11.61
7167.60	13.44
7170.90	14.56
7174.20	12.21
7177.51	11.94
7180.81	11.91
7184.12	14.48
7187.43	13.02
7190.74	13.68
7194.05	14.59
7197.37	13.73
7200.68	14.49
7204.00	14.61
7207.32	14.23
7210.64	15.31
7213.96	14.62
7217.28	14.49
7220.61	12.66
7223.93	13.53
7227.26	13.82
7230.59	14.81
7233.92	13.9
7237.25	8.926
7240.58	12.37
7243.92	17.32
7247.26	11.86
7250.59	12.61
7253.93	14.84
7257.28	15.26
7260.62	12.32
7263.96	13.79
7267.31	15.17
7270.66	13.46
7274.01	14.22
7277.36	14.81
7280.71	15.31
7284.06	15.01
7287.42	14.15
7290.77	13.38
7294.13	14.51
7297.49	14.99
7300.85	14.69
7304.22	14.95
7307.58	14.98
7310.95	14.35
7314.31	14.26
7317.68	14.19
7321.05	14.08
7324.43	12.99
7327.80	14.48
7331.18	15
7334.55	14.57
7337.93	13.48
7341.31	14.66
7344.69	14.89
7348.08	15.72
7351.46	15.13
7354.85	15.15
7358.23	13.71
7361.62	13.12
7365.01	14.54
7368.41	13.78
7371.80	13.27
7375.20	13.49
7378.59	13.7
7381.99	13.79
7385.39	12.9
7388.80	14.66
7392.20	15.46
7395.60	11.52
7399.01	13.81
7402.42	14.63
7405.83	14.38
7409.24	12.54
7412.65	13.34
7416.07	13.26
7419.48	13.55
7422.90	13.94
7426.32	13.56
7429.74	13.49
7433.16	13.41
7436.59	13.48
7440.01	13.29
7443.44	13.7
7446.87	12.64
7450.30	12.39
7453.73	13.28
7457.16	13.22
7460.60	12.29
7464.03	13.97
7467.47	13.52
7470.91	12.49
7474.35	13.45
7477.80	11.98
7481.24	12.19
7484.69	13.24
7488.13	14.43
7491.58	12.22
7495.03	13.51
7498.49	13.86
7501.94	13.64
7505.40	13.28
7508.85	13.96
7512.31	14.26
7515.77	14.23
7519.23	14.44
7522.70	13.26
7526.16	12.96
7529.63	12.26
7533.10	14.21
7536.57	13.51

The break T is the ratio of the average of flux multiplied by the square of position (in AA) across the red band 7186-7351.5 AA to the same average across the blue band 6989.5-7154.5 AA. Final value 1.05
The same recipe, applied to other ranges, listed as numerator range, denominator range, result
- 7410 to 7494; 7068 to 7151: 1.05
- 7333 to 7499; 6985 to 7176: 1.05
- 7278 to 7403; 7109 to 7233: 1.10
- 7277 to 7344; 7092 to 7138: 1.11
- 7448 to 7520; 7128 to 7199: 1.09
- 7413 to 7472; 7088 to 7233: 1.05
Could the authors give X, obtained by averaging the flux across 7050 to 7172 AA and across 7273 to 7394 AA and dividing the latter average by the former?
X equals 1.0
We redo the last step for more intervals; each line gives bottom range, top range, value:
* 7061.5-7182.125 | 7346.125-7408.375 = 1.03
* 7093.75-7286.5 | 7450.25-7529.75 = 0.97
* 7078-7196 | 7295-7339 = 1.07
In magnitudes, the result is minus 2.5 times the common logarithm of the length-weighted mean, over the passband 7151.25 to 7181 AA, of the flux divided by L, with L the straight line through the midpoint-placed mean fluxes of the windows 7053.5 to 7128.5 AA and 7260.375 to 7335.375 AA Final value 0.08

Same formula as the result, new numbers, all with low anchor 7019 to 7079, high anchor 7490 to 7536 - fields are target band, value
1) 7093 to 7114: 0.04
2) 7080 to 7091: 0.10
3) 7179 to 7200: 0.07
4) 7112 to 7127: 0.13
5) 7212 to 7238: 0.07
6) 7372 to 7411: 0.02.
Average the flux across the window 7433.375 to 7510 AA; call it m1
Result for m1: 13.2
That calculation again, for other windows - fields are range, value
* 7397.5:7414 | 13.7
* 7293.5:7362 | 14.5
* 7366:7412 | 13.7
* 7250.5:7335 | 14.4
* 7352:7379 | 13.9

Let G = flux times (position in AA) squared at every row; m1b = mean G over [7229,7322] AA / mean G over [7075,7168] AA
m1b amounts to 1.08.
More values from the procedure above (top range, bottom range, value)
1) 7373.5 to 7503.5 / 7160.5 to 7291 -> 1.03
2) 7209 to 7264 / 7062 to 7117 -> 1.01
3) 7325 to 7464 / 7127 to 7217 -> 1.07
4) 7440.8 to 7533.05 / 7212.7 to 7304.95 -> 1.01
